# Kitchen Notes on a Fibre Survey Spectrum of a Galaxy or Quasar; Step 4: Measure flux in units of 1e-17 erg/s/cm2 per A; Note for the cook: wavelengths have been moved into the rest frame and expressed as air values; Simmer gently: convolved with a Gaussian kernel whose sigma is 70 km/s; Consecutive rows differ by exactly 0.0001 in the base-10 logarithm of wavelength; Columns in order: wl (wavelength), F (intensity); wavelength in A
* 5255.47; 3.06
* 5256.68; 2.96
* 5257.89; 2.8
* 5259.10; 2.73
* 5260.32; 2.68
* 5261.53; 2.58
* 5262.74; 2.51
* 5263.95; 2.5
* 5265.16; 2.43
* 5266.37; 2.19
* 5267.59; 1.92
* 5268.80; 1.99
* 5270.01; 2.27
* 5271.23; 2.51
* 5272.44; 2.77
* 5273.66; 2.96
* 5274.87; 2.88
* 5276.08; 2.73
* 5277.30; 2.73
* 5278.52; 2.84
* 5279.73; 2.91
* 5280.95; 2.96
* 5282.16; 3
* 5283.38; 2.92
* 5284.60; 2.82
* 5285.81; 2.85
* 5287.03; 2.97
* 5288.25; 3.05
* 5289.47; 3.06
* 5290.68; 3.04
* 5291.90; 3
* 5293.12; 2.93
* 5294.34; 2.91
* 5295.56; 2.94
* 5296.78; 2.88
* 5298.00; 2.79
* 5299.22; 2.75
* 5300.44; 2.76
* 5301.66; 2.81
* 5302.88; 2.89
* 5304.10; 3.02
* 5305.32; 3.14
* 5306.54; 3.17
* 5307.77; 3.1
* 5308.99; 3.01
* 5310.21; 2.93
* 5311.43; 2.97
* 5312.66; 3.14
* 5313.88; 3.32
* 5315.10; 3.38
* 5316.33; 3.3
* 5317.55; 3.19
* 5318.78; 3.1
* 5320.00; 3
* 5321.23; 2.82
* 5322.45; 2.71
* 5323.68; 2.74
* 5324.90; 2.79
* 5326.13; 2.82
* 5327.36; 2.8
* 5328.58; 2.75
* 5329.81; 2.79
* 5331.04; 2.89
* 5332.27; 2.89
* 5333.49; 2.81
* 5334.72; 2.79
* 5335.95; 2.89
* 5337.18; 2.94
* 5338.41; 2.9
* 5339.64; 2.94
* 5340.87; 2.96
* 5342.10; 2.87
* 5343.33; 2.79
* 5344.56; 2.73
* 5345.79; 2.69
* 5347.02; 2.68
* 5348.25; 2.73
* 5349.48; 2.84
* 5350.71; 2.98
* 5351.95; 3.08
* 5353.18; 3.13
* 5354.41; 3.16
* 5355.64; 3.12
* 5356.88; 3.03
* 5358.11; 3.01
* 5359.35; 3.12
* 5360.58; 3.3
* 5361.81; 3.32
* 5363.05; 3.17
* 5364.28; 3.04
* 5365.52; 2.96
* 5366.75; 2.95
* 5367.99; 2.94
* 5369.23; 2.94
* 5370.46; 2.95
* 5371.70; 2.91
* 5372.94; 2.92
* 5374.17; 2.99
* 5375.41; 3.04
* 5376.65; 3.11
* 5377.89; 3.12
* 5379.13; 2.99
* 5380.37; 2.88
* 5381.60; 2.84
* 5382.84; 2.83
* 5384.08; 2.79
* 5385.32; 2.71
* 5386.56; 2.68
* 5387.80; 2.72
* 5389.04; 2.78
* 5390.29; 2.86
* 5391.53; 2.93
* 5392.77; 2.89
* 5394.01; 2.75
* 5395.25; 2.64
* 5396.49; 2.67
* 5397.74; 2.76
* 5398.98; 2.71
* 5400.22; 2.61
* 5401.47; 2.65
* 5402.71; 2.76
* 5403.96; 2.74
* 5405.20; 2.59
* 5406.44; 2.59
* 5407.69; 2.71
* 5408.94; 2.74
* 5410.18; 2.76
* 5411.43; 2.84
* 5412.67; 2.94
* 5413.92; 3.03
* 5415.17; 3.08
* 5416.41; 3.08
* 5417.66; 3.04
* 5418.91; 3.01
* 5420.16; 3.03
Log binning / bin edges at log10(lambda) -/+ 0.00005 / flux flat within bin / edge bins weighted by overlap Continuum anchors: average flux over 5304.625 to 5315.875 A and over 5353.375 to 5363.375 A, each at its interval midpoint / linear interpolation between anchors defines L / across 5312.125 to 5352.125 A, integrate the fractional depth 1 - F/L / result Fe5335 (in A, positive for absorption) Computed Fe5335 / 3.0 A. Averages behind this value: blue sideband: 3.13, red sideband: 3.15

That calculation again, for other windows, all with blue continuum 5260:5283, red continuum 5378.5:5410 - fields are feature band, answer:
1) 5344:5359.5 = -1.38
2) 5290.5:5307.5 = -1.91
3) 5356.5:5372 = -1.92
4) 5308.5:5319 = -1.97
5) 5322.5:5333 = -0.52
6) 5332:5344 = -0.87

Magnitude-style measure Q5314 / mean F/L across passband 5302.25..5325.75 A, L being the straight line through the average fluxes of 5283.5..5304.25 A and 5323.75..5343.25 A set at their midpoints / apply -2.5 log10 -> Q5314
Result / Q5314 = -0.06 mag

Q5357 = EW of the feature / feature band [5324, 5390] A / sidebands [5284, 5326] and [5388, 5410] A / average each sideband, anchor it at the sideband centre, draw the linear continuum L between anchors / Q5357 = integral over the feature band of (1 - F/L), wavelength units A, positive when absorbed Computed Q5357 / -1.89 A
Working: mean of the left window 2.98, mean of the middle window 2.92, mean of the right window 2.73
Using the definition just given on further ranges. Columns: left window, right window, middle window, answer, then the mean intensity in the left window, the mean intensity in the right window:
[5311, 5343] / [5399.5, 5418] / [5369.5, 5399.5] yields -0.1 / 2.94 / 2.81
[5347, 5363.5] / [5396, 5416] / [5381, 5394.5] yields 0.3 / 3.06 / 2.77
